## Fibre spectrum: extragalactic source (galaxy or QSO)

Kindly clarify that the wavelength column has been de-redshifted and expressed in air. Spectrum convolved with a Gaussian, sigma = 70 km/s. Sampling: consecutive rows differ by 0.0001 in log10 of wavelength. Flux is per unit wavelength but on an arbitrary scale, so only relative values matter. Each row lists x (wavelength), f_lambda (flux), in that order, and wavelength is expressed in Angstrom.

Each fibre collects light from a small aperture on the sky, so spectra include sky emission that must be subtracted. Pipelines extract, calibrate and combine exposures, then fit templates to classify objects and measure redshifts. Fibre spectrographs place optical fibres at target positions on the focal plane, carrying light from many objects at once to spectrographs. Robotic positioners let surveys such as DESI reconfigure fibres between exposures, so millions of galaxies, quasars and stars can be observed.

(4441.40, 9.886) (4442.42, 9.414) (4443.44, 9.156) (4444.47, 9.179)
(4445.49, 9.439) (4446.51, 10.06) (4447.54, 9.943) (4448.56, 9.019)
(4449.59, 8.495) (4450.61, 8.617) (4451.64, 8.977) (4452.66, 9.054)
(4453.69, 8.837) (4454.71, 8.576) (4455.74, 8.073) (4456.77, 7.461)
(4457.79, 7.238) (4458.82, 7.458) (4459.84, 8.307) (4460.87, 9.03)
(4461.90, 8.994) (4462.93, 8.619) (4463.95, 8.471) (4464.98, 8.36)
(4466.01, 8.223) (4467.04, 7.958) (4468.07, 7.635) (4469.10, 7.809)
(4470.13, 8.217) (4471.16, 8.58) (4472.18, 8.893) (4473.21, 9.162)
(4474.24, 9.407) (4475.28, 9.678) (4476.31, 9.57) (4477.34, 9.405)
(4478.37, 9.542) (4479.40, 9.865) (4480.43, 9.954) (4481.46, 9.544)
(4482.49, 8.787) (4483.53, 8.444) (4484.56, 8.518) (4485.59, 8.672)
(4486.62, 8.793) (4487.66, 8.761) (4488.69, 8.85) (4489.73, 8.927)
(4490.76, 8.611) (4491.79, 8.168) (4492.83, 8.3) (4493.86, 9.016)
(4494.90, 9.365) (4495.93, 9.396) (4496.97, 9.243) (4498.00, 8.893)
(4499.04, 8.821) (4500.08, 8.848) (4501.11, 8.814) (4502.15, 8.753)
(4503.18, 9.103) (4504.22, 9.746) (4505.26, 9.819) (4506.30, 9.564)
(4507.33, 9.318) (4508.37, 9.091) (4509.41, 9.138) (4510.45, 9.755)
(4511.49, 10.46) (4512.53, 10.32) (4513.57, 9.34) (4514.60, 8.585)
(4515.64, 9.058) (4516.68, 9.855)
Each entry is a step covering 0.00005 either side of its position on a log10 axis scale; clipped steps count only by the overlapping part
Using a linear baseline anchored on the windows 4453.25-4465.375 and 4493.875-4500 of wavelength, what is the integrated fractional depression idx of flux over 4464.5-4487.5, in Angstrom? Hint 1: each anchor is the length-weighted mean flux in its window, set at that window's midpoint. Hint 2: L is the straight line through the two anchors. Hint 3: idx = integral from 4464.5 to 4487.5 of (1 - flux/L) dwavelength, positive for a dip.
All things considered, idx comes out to -0.6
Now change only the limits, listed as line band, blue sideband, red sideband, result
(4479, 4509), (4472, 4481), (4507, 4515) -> 1.54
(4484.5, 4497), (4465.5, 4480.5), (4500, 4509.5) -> 0.39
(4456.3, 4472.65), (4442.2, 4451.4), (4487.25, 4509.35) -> 1.72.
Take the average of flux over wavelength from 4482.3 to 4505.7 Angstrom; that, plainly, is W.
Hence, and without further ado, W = 8.89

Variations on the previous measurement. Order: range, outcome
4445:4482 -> 8.79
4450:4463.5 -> 8.41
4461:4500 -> 8.85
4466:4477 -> 8.68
